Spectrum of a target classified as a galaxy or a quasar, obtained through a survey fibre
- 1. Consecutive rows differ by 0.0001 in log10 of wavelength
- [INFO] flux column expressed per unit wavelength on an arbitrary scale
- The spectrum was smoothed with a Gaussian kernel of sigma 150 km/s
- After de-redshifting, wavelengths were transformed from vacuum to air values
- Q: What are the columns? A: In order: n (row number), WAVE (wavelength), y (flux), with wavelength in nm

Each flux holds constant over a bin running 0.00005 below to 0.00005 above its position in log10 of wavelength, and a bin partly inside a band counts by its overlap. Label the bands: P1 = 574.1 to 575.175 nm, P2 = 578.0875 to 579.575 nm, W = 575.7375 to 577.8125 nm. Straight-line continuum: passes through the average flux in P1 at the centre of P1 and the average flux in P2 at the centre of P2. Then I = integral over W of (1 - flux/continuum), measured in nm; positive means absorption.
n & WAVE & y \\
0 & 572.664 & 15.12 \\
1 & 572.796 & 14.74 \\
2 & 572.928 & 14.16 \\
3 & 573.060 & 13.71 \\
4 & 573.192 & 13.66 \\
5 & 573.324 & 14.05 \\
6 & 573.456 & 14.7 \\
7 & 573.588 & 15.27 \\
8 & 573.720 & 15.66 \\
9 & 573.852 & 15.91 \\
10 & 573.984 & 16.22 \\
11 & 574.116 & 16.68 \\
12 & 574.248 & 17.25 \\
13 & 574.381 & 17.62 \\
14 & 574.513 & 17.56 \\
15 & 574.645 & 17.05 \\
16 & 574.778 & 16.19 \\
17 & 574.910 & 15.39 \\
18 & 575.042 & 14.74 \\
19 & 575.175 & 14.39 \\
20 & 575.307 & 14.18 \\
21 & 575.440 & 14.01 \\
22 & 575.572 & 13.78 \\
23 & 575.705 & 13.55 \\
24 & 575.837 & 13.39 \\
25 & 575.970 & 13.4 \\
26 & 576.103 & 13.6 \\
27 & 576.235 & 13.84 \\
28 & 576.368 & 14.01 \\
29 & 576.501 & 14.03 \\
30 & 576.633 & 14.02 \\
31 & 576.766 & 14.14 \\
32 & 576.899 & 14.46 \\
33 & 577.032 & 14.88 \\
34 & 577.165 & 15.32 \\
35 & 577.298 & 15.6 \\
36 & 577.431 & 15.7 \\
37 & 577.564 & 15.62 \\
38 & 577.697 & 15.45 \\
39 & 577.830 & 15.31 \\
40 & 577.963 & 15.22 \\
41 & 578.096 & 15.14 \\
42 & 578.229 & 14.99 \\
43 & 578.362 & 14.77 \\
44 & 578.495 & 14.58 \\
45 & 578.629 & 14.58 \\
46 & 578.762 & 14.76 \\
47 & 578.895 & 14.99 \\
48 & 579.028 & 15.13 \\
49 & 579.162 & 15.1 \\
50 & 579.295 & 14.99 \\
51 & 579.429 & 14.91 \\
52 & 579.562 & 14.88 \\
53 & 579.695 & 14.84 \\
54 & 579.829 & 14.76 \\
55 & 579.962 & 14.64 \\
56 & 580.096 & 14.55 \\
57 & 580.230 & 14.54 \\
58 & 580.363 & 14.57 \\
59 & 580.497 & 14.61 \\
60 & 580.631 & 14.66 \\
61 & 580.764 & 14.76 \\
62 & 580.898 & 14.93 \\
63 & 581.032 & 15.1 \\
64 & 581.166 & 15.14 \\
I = 0.149 nm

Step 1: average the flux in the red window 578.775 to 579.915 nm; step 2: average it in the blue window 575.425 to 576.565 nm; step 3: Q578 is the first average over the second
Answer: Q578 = 1.09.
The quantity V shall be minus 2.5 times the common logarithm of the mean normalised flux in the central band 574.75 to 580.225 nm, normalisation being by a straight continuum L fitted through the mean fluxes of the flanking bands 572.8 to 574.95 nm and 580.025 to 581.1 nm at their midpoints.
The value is 0.03 mag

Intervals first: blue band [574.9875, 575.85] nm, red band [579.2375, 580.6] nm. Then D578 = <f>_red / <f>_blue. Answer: 1.05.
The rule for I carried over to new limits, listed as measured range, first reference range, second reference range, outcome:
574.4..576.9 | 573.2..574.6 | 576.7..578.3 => 0.165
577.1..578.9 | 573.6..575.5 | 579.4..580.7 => 0.000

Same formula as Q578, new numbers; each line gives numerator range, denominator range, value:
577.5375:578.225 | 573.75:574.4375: 0.92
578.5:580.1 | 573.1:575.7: 0.96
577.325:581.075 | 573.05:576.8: 1.00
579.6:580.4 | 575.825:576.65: 1.07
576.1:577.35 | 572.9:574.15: 0.96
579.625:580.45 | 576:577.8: 1.00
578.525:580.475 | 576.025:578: 1.00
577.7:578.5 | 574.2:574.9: 0.89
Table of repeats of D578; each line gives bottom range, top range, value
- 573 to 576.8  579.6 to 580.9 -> 0.98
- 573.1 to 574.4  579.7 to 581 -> 0.94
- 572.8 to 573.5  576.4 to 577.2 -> 1.02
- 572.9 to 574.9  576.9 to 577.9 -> 0.98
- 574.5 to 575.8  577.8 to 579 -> 1.00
